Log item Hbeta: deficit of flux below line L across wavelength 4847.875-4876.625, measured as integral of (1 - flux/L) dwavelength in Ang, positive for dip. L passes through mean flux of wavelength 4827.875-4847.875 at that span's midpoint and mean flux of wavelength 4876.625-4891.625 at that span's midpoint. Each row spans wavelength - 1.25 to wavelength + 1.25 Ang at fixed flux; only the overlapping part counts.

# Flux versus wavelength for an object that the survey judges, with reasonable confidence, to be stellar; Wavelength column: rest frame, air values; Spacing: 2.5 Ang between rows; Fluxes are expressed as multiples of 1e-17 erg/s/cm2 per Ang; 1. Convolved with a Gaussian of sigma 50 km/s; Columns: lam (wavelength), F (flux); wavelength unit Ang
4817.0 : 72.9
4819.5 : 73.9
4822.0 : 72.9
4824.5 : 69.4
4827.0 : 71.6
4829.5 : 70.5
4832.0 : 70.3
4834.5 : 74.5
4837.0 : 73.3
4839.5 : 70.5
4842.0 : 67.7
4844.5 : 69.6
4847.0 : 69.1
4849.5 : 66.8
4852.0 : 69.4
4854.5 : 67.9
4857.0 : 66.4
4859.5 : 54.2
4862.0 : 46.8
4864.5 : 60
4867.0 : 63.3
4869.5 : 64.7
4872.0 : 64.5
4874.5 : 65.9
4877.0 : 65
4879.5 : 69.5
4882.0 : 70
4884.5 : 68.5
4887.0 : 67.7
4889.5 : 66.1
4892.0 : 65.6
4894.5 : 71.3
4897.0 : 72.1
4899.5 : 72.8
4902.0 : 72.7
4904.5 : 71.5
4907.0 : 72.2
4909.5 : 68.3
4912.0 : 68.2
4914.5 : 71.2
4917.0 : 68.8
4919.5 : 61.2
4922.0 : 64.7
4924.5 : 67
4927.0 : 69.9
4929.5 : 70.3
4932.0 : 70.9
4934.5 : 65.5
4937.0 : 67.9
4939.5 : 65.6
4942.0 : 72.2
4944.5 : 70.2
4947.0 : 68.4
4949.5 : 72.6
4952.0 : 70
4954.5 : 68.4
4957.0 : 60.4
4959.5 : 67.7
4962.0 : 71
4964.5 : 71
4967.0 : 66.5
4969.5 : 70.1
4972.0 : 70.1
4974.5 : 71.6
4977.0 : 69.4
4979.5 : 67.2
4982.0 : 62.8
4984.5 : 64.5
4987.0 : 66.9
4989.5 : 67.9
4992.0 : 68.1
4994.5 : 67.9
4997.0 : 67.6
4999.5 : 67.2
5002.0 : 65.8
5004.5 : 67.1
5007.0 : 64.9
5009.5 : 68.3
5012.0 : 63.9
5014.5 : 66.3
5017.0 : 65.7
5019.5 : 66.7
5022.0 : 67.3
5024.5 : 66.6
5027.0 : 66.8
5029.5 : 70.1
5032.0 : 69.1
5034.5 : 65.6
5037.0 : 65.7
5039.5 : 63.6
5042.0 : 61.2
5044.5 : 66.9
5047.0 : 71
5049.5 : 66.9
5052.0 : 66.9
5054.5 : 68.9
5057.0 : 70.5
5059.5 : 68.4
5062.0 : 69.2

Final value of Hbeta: 2.6 Ang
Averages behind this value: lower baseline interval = 70.7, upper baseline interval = 67.8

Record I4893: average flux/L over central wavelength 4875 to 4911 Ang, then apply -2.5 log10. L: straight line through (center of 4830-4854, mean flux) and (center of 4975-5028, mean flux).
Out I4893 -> -0.01 mag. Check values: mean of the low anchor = 70.1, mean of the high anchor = 66.7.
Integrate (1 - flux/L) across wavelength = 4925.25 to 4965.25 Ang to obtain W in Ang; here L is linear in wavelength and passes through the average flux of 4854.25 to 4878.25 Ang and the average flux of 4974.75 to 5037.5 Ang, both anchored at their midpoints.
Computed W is -2.63 Ang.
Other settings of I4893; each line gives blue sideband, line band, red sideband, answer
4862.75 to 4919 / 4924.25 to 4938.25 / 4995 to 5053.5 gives -0.02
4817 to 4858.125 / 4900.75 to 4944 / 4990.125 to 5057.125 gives 0.00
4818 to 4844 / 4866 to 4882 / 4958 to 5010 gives 0.07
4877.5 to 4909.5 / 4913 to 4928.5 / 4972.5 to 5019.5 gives 0.03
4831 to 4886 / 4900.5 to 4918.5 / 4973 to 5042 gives -0.06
